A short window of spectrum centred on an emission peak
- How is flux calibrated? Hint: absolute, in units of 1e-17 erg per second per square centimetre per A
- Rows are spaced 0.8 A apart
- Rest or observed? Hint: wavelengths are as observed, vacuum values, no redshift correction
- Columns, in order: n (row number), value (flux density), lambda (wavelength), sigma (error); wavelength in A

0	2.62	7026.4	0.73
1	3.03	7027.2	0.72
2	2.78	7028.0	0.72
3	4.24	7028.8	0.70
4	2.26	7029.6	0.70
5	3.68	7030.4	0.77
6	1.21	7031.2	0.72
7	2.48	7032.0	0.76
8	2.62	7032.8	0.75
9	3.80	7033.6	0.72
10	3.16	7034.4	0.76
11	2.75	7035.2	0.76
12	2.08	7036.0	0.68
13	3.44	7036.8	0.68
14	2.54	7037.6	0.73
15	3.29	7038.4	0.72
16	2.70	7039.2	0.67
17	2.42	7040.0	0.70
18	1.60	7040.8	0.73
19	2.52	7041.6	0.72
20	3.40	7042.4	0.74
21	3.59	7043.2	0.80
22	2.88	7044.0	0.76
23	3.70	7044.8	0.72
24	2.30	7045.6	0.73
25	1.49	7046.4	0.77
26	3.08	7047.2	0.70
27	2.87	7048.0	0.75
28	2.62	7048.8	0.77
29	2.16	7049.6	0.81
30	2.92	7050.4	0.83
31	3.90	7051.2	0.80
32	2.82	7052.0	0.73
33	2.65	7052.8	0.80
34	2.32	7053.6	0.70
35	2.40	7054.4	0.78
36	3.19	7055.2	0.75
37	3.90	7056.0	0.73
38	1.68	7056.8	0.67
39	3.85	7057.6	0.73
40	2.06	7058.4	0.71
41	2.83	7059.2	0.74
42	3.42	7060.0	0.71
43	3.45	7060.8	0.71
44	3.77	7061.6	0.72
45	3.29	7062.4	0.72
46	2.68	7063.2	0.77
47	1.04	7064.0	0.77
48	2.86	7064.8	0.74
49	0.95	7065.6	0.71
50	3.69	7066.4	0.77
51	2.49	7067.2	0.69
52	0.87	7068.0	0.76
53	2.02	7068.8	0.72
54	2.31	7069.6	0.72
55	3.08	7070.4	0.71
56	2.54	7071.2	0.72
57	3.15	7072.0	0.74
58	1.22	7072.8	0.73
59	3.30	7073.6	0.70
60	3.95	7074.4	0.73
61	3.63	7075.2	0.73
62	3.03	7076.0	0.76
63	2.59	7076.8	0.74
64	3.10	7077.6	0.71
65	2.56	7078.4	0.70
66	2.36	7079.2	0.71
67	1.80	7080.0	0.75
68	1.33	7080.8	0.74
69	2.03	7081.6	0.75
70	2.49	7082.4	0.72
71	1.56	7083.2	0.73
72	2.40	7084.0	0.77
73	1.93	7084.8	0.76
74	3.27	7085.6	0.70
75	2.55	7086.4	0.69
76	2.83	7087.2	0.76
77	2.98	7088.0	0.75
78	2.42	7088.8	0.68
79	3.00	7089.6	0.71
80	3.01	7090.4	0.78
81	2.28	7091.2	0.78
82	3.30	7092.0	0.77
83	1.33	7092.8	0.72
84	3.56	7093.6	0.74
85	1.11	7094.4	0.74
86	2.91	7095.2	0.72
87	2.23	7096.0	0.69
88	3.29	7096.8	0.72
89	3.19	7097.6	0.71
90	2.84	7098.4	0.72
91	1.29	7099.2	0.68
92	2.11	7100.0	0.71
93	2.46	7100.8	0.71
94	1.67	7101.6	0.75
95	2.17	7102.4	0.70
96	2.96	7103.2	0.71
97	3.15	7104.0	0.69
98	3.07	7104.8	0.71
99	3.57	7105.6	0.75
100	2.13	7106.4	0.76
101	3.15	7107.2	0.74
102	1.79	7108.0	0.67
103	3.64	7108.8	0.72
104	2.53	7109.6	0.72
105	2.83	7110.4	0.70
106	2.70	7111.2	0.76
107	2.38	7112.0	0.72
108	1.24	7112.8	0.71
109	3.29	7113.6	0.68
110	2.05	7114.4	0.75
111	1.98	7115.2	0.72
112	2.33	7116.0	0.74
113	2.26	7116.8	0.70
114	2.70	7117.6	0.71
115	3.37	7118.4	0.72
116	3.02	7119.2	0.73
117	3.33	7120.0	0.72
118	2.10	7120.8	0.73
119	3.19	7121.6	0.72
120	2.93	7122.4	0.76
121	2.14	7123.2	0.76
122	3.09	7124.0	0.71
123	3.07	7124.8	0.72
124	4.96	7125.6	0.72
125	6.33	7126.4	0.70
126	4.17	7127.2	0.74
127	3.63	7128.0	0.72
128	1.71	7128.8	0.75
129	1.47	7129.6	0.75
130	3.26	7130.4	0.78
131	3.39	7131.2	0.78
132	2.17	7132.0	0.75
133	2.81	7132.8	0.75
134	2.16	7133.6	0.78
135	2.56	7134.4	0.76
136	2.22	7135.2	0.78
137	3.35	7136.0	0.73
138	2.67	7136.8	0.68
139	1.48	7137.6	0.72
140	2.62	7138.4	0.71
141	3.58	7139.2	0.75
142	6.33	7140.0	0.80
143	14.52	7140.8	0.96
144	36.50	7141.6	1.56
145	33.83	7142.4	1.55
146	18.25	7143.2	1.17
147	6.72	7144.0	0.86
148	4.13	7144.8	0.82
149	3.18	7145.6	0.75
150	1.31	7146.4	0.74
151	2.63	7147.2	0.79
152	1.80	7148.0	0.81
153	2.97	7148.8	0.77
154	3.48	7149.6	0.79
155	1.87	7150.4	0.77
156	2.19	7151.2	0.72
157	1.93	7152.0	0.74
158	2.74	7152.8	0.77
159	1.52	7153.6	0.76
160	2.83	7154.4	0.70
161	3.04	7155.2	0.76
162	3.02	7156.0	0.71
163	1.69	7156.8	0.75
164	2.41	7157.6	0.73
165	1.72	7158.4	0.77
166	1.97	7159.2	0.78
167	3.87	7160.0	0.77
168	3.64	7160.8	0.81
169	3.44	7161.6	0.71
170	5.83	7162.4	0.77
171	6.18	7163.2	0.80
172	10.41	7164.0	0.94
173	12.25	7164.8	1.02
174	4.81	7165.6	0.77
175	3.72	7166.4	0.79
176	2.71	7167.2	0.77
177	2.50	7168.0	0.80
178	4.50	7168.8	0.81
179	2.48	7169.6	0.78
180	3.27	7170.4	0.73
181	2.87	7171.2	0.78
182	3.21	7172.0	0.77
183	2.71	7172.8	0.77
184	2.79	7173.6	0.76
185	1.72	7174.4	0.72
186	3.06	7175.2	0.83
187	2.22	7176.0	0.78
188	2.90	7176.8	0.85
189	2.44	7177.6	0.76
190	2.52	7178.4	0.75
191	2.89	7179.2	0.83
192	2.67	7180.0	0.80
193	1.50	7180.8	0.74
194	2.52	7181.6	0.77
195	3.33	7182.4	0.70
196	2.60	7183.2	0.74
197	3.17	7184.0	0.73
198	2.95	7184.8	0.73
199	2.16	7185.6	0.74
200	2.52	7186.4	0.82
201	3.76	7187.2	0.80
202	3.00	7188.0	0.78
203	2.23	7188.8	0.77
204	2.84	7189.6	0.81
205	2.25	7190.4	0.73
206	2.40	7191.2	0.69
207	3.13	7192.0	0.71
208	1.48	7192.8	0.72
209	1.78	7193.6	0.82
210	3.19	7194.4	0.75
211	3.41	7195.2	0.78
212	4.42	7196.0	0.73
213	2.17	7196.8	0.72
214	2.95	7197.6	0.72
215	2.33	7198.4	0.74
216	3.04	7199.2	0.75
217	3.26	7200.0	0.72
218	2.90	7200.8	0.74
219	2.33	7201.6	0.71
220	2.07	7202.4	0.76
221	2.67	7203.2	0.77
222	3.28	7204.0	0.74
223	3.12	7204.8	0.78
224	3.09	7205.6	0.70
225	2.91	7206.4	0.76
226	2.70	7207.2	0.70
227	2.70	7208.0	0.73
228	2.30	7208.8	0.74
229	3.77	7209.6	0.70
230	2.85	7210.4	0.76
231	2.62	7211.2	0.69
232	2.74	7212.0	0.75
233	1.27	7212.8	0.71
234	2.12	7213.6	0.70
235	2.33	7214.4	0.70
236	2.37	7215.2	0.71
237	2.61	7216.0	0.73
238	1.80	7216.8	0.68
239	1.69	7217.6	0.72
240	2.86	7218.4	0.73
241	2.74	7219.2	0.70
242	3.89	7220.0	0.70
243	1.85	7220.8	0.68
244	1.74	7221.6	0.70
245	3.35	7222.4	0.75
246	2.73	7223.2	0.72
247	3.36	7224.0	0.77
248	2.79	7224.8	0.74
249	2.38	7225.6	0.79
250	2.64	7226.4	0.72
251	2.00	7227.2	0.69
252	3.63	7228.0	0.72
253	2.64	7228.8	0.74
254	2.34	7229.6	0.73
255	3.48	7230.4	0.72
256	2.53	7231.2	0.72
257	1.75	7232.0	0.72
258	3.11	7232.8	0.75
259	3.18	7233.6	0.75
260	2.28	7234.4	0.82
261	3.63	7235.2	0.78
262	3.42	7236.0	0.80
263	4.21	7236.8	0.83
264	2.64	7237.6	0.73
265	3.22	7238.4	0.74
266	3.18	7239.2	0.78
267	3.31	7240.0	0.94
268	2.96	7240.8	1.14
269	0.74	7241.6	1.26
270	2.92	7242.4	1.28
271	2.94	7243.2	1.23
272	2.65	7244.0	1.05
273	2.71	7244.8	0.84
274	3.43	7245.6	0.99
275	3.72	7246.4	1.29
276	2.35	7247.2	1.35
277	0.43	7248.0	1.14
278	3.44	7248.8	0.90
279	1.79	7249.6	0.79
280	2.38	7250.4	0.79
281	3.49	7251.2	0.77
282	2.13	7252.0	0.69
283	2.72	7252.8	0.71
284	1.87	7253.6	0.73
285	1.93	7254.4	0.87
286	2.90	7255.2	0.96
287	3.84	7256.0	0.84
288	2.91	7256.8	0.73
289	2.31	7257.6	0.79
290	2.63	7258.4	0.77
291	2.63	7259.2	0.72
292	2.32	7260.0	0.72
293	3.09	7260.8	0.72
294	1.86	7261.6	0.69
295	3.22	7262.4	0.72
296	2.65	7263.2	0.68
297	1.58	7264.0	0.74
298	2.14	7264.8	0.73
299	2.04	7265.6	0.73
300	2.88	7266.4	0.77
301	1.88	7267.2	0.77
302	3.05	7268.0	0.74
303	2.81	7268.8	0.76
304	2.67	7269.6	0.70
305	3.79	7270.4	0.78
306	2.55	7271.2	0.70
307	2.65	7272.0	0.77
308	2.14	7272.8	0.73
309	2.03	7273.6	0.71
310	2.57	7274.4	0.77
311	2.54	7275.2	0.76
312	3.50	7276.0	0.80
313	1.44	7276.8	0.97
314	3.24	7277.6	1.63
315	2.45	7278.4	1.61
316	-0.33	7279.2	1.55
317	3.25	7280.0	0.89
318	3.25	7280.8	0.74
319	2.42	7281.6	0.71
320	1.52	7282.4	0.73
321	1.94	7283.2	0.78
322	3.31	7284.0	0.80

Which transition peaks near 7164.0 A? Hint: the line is [N II] 6583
